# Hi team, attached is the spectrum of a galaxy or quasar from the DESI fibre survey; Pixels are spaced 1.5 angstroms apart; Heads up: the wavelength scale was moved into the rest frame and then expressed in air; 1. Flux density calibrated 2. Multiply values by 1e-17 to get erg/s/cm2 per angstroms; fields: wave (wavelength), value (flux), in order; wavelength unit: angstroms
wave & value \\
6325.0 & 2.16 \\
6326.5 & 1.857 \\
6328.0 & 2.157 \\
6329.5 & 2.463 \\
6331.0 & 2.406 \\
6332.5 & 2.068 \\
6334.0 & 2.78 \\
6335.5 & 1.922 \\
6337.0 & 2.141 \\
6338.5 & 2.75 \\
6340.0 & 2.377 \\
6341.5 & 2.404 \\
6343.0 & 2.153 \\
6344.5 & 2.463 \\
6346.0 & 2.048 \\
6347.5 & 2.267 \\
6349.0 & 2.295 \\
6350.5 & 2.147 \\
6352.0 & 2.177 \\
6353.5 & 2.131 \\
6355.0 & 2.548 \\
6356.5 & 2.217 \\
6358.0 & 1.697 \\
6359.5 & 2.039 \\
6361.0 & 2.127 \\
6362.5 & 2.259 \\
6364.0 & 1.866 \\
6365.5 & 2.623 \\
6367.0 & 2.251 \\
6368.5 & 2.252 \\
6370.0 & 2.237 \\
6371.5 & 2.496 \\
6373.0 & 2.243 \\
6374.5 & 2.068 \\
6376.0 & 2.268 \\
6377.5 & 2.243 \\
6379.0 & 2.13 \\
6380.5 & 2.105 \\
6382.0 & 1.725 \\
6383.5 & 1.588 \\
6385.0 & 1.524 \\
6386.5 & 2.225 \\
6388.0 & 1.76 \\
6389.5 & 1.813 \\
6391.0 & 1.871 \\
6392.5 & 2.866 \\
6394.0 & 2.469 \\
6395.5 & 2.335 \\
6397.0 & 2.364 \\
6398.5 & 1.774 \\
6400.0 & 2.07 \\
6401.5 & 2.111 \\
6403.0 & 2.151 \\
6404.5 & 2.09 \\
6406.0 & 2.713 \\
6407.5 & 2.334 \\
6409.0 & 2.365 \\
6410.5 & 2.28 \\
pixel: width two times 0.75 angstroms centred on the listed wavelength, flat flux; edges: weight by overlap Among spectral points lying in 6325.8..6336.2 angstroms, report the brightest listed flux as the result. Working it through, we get 2.78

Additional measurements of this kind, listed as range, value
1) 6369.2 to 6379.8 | 2.496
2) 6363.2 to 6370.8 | 2.623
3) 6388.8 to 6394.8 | 2.866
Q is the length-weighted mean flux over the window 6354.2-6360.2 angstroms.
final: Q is 2.13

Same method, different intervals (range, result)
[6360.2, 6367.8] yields 2.22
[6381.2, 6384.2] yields 1.67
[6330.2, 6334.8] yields 2.41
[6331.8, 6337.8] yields 2.23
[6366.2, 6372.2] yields 2.31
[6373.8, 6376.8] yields 2.17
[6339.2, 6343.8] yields 2.32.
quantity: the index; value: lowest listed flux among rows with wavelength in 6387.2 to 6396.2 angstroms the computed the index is 1.76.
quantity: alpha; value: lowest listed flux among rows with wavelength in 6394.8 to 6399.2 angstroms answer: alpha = 1.774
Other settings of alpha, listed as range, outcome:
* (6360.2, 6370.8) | 1.866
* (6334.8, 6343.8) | 1.922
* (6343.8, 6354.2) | 2.048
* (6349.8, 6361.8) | 1.697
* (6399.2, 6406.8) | 2.07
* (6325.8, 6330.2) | 1.857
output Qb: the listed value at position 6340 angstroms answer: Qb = 2.377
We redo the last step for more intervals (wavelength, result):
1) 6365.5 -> 2.623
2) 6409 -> 2.365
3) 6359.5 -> 2.039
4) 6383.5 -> 1.588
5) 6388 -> 1.76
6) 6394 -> 2.469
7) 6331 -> 2.406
